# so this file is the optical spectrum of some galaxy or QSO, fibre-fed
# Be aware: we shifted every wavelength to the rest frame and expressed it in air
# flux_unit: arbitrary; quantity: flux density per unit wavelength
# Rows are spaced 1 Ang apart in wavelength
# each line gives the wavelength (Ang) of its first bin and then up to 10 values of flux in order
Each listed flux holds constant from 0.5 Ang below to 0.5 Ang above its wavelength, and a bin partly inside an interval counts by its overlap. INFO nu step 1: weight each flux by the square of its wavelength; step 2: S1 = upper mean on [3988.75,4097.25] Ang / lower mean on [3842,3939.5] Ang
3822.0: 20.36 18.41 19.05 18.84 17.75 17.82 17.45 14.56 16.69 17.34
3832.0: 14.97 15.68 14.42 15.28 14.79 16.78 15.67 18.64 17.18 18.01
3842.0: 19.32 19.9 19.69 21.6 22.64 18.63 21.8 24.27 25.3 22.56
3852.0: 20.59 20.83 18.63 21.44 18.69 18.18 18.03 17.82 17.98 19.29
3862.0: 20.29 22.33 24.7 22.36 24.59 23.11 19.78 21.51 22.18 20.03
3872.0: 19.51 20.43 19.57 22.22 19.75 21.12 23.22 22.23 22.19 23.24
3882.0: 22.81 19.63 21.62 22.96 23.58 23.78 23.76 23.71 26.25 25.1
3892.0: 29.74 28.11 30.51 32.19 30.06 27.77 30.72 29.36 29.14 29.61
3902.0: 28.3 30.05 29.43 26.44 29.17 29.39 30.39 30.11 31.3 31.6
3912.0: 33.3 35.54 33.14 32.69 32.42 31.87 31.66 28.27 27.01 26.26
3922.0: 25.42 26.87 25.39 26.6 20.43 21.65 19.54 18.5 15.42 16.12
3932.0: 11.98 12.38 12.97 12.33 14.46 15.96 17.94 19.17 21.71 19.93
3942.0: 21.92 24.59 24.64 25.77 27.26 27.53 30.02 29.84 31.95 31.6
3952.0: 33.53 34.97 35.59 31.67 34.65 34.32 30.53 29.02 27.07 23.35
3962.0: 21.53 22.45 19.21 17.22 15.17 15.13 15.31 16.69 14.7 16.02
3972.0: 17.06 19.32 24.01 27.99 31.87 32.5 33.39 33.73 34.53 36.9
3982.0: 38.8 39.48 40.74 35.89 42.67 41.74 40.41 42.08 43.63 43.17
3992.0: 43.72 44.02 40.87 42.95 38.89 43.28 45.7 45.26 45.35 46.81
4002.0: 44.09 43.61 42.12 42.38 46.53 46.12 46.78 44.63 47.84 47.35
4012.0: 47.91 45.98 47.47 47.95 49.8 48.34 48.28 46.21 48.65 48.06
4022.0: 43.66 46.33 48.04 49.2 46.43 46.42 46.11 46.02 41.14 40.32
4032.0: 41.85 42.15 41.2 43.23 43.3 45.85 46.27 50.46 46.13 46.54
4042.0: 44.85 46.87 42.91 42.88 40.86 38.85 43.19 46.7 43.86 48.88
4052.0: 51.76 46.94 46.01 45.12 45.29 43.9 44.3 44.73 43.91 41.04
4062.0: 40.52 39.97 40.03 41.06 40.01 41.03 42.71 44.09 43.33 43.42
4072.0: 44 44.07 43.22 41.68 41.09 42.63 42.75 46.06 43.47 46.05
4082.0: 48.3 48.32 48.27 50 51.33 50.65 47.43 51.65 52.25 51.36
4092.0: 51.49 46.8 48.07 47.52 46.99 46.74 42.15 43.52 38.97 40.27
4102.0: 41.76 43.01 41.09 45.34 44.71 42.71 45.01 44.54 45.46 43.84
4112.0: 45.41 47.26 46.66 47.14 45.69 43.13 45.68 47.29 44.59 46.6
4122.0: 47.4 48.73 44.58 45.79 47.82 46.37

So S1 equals 2.07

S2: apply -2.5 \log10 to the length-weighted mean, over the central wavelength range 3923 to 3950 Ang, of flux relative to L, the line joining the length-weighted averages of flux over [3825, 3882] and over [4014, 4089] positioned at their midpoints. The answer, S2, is 0.409 mag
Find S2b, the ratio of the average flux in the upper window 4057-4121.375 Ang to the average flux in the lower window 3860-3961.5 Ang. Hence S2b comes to 1.8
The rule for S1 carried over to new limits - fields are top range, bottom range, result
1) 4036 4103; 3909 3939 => 2.04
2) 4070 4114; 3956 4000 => 1.51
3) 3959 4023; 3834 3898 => 1.82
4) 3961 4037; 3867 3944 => 1.67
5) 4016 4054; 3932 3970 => 2.02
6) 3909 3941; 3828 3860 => 1.31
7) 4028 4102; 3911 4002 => 1.64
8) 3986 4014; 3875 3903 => 1.83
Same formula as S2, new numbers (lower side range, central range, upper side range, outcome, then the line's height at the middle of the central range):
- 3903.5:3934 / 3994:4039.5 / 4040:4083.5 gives -0.19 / 38.3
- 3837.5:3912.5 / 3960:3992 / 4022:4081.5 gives 0.22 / 35.3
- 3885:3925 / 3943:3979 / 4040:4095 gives 0.31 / 34.5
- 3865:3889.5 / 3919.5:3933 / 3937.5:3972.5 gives 0.11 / 23.6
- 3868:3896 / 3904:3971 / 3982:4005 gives 0.28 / 32.9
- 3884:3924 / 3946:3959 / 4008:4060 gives 0.10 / 35.1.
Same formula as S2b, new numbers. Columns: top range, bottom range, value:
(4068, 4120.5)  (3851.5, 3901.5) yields 1.97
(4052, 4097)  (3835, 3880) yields 2.23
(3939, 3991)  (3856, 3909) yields 1.19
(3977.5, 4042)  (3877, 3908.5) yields 1.66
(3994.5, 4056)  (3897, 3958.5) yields 1.72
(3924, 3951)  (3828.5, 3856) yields 1.12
